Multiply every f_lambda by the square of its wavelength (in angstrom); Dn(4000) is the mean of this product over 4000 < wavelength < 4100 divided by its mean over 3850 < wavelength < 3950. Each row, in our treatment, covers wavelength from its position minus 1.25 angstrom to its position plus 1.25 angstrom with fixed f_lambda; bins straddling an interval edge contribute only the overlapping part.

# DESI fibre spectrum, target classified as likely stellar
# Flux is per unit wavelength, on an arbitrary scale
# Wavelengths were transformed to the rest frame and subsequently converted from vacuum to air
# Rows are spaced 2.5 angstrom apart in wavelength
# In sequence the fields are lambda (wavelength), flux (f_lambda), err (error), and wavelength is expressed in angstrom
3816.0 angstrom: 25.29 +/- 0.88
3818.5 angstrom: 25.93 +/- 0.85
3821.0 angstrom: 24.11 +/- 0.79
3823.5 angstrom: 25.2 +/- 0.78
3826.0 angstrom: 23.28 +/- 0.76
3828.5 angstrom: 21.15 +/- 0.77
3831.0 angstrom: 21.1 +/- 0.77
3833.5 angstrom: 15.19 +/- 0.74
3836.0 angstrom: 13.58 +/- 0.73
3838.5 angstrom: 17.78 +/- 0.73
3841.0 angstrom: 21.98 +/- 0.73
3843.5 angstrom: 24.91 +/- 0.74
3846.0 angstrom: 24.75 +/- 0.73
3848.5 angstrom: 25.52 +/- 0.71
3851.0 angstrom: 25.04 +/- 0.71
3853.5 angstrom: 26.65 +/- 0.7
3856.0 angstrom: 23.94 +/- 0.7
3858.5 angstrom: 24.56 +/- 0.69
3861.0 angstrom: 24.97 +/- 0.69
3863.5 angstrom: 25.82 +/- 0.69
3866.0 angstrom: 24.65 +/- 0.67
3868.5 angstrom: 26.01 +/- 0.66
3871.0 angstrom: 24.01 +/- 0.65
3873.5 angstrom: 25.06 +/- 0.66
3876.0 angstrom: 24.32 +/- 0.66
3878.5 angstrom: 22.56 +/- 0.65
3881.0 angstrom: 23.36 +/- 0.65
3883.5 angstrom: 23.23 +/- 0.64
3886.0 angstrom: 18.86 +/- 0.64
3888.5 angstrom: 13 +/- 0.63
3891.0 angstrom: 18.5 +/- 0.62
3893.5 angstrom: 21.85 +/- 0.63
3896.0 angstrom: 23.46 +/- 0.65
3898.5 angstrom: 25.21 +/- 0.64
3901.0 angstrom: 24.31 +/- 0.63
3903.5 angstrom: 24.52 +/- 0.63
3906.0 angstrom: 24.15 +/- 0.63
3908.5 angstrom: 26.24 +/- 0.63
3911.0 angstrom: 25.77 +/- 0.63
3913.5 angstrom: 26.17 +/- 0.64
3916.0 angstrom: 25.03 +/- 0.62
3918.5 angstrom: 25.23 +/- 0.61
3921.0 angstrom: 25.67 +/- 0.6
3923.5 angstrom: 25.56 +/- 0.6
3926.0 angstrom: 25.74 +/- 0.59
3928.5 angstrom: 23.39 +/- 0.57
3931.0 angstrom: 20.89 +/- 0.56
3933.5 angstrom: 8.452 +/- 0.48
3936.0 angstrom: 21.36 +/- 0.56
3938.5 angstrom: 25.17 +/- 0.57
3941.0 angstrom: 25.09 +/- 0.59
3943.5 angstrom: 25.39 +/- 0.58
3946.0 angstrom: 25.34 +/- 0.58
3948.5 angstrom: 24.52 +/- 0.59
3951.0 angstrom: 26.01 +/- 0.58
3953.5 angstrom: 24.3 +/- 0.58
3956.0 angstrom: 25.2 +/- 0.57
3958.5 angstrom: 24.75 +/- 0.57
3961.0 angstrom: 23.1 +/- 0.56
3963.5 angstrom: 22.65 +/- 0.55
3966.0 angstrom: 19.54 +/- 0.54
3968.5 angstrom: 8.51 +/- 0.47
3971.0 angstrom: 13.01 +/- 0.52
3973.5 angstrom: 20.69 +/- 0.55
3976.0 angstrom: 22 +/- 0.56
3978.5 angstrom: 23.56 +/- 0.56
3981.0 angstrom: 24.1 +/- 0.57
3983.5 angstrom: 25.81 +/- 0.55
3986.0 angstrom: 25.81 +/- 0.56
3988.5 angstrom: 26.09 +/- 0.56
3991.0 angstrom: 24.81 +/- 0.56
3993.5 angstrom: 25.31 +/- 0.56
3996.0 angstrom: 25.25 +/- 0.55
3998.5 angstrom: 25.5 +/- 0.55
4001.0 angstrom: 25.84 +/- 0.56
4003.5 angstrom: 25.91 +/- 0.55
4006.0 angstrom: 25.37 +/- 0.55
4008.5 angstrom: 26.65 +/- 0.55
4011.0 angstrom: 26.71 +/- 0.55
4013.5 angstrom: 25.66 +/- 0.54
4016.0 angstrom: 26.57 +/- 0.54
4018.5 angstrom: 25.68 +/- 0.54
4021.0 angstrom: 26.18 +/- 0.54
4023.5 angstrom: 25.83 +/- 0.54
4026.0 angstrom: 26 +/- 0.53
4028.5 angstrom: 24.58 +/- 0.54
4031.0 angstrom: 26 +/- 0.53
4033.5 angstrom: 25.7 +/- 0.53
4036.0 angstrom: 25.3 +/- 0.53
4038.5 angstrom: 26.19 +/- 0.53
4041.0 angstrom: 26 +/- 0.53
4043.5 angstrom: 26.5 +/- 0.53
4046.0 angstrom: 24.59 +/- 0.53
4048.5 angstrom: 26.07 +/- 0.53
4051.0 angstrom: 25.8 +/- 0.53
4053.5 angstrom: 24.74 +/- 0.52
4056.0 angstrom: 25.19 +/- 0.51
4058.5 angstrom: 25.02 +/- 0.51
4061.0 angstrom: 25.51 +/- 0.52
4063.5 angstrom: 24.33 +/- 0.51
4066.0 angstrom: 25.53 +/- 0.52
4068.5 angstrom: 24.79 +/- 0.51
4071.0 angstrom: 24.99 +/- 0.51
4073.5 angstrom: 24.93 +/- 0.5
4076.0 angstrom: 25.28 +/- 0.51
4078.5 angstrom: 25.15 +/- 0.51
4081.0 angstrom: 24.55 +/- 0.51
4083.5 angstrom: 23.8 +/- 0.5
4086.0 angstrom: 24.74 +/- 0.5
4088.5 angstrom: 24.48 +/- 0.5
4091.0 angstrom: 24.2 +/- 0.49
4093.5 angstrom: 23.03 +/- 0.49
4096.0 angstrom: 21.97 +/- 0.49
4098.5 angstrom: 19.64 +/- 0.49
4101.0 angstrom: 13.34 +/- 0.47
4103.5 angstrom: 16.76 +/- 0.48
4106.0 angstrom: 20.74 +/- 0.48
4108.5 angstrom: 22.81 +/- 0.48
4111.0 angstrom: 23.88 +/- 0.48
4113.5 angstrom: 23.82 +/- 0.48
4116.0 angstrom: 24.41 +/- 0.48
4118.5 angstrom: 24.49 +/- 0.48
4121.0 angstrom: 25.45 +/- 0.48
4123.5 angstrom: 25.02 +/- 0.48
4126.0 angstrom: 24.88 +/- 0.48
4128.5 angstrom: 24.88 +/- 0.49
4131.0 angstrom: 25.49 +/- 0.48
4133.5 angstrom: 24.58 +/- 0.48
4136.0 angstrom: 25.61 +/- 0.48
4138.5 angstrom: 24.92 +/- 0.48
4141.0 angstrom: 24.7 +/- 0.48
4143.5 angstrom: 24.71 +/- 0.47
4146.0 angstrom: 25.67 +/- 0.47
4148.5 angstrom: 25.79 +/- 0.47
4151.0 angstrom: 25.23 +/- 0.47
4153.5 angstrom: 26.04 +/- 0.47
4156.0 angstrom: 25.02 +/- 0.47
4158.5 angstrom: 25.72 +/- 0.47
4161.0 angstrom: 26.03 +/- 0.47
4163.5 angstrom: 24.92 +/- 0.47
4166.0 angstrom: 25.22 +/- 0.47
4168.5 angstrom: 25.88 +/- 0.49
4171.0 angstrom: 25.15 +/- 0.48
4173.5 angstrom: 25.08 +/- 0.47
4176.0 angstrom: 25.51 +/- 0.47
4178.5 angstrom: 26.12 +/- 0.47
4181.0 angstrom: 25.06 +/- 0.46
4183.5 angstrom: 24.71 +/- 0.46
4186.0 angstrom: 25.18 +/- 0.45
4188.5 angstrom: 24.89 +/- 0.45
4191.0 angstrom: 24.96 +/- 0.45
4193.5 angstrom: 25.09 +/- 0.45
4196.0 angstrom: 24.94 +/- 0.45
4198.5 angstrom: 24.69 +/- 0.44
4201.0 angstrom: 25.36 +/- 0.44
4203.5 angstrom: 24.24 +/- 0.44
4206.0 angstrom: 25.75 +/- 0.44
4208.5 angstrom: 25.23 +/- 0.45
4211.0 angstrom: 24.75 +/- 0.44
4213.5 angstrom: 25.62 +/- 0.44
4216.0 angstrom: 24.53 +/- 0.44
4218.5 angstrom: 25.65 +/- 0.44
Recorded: 1.15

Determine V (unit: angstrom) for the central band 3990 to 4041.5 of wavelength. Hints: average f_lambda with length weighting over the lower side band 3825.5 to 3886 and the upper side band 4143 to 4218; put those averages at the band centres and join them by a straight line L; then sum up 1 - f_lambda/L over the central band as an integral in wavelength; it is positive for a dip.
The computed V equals -3.6 angstrom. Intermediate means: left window 23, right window 25.2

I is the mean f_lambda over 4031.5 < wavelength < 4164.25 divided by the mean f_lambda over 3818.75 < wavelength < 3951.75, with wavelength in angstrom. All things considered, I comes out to 1.1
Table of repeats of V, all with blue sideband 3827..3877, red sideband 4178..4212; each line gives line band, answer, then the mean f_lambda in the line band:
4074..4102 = 1.76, 22.9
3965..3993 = 2.83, 21.4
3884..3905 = 1.78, 21.3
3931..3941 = 1.72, 19.5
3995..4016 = -1.73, 25.9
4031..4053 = -1.45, 25.7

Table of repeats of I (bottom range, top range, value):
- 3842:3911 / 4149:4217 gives 1.06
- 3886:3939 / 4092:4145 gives 1.02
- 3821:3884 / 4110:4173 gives 1.08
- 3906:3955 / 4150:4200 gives 1.05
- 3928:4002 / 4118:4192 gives 1.11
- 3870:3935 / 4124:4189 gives 1.11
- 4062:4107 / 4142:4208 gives 1.10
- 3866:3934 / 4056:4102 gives 1.02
